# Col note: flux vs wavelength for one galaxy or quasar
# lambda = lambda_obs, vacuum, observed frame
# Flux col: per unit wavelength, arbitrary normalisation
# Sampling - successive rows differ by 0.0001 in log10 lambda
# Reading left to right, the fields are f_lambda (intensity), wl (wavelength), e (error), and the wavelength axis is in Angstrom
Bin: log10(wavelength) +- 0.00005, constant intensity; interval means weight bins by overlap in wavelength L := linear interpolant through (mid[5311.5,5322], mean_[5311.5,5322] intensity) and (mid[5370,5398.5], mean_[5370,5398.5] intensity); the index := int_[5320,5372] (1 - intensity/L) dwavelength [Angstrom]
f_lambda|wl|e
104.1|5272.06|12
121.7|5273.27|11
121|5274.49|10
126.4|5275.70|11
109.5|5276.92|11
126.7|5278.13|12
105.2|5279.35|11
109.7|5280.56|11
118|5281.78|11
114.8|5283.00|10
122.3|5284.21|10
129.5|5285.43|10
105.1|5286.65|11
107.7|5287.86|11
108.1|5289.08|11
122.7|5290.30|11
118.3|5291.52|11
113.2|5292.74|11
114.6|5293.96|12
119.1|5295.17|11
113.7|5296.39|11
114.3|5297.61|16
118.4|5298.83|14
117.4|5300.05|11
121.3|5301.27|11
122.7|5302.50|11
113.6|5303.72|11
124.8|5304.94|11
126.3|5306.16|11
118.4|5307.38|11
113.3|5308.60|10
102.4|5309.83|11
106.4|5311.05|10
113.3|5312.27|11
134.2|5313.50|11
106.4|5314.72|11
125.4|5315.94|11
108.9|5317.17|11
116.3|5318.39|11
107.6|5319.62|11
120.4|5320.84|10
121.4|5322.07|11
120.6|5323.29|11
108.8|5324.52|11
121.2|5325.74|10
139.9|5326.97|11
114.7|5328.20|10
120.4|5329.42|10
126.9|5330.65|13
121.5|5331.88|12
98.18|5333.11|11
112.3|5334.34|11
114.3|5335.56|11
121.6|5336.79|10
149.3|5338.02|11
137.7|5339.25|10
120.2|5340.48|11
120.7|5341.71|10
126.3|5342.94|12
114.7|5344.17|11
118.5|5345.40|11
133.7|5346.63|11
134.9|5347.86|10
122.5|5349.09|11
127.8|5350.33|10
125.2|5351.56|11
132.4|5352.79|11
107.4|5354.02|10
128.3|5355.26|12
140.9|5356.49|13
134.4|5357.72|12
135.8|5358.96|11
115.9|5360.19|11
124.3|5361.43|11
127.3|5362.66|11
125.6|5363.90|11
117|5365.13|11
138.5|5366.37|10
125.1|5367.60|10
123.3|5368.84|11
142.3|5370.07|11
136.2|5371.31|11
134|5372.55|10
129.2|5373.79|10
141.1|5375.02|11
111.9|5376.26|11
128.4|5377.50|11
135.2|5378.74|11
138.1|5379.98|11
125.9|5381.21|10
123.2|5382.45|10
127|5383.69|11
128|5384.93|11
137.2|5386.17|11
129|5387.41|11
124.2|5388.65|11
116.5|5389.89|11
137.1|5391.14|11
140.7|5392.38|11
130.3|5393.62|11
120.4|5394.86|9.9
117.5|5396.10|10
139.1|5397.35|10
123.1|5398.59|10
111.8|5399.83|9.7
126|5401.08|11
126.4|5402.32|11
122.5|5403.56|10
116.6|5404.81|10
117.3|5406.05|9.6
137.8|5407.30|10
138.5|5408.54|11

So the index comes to -1.10 Angstrom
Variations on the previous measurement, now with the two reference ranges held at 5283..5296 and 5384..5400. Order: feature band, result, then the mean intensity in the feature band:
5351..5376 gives -0.90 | 129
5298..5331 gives 0.22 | 118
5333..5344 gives -0.13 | 123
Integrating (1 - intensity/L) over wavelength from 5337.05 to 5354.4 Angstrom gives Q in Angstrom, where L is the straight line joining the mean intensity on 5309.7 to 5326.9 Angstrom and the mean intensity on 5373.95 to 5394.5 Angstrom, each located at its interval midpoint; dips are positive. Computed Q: -0.7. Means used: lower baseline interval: 116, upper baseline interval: 130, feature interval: 127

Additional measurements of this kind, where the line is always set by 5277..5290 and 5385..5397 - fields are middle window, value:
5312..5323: 0.15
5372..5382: -0.30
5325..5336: 0.17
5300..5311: 0.02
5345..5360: -0.59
